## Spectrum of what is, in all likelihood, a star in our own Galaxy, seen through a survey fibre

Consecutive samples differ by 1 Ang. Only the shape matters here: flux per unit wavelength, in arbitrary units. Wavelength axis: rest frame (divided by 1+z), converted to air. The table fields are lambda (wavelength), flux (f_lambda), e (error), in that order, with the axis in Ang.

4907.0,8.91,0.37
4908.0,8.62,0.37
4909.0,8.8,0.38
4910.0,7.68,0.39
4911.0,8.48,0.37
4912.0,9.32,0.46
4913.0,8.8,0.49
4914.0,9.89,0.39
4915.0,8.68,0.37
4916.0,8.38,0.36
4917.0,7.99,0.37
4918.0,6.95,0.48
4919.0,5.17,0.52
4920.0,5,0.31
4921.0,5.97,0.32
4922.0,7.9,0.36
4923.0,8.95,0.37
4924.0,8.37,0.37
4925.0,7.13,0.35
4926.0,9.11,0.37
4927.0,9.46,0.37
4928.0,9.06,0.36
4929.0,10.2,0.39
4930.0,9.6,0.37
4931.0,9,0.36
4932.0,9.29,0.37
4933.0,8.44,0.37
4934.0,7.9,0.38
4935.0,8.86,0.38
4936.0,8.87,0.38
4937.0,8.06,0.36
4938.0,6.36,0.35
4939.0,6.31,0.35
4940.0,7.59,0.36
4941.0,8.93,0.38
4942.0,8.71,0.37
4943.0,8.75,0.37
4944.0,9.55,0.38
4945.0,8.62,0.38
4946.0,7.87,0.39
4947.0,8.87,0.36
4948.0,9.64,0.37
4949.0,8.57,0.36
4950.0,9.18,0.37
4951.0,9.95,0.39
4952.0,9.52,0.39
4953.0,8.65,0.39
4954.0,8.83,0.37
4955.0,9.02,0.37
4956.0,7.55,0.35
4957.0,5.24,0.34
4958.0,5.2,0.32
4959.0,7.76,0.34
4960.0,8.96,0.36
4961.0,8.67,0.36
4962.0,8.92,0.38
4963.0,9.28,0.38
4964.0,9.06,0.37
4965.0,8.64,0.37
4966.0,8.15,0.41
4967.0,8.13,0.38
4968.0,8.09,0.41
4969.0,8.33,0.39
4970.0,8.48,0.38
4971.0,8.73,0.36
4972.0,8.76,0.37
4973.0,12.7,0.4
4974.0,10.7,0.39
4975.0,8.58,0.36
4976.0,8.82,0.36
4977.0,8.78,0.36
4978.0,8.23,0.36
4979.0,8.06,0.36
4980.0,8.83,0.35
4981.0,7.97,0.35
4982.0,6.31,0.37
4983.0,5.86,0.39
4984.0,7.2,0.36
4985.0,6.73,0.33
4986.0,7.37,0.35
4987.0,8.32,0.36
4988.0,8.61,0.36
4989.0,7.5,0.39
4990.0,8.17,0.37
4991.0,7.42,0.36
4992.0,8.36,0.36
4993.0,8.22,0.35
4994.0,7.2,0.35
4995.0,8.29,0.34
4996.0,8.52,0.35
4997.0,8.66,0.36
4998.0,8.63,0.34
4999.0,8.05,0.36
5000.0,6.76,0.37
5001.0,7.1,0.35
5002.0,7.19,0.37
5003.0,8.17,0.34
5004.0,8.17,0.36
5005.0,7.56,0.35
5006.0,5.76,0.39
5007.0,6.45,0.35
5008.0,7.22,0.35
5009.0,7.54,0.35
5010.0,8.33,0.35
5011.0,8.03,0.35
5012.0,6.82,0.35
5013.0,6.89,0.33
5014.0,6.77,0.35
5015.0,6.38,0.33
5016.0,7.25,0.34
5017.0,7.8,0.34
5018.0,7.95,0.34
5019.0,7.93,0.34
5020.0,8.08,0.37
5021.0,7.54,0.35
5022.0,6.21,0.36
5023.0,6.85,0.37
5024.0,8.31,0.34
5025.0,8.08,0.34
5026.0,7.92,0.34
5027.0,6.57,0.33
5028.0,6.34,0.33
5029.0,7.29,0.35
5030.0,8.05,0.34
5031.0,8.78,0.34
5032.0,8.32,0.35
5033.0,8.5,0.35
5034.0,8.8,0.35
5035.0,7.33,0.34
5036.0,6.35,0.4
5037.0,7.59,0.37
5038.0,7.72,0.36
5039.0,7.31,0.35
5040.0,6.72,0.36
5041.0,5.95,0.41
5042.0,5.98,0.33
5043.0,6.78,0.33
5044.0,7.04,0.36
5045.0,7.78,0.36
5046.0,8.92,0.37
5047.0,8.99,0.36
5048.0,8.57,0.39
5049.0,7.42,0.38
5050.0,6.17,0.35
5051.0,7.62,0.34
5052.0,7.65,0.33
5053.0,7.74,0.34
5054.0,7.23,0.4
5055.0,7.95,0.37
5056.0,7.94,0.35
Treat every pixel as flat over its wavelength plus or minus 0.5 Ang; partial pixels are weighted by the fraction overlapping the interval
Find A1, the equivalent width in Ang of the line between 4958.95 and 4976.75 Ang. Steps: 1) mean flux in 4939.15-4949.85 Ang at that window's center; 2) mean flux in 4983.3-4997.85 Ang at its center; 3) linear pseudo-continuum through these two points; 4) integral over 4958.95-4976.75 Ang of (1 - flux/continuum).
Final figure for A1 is -1.5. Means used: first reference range 8.65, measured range 8.96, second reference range 7.89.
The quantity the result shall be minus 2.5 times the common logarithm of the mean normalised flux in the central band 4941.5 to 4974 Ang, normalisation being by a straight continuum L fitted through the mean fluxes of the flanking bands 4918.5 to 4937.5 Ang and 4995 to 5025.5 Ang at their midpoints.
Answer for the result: -0.09 mag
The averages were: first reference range 8.23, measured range 8.67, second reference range 7.51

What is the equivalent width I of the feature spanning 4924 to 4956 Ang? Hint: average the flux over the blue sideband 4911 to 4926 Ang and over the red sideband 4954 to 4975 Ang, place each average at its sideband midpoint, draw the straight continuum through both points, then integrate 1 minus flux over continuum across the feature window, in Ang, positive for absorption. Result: -2.1 Ang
